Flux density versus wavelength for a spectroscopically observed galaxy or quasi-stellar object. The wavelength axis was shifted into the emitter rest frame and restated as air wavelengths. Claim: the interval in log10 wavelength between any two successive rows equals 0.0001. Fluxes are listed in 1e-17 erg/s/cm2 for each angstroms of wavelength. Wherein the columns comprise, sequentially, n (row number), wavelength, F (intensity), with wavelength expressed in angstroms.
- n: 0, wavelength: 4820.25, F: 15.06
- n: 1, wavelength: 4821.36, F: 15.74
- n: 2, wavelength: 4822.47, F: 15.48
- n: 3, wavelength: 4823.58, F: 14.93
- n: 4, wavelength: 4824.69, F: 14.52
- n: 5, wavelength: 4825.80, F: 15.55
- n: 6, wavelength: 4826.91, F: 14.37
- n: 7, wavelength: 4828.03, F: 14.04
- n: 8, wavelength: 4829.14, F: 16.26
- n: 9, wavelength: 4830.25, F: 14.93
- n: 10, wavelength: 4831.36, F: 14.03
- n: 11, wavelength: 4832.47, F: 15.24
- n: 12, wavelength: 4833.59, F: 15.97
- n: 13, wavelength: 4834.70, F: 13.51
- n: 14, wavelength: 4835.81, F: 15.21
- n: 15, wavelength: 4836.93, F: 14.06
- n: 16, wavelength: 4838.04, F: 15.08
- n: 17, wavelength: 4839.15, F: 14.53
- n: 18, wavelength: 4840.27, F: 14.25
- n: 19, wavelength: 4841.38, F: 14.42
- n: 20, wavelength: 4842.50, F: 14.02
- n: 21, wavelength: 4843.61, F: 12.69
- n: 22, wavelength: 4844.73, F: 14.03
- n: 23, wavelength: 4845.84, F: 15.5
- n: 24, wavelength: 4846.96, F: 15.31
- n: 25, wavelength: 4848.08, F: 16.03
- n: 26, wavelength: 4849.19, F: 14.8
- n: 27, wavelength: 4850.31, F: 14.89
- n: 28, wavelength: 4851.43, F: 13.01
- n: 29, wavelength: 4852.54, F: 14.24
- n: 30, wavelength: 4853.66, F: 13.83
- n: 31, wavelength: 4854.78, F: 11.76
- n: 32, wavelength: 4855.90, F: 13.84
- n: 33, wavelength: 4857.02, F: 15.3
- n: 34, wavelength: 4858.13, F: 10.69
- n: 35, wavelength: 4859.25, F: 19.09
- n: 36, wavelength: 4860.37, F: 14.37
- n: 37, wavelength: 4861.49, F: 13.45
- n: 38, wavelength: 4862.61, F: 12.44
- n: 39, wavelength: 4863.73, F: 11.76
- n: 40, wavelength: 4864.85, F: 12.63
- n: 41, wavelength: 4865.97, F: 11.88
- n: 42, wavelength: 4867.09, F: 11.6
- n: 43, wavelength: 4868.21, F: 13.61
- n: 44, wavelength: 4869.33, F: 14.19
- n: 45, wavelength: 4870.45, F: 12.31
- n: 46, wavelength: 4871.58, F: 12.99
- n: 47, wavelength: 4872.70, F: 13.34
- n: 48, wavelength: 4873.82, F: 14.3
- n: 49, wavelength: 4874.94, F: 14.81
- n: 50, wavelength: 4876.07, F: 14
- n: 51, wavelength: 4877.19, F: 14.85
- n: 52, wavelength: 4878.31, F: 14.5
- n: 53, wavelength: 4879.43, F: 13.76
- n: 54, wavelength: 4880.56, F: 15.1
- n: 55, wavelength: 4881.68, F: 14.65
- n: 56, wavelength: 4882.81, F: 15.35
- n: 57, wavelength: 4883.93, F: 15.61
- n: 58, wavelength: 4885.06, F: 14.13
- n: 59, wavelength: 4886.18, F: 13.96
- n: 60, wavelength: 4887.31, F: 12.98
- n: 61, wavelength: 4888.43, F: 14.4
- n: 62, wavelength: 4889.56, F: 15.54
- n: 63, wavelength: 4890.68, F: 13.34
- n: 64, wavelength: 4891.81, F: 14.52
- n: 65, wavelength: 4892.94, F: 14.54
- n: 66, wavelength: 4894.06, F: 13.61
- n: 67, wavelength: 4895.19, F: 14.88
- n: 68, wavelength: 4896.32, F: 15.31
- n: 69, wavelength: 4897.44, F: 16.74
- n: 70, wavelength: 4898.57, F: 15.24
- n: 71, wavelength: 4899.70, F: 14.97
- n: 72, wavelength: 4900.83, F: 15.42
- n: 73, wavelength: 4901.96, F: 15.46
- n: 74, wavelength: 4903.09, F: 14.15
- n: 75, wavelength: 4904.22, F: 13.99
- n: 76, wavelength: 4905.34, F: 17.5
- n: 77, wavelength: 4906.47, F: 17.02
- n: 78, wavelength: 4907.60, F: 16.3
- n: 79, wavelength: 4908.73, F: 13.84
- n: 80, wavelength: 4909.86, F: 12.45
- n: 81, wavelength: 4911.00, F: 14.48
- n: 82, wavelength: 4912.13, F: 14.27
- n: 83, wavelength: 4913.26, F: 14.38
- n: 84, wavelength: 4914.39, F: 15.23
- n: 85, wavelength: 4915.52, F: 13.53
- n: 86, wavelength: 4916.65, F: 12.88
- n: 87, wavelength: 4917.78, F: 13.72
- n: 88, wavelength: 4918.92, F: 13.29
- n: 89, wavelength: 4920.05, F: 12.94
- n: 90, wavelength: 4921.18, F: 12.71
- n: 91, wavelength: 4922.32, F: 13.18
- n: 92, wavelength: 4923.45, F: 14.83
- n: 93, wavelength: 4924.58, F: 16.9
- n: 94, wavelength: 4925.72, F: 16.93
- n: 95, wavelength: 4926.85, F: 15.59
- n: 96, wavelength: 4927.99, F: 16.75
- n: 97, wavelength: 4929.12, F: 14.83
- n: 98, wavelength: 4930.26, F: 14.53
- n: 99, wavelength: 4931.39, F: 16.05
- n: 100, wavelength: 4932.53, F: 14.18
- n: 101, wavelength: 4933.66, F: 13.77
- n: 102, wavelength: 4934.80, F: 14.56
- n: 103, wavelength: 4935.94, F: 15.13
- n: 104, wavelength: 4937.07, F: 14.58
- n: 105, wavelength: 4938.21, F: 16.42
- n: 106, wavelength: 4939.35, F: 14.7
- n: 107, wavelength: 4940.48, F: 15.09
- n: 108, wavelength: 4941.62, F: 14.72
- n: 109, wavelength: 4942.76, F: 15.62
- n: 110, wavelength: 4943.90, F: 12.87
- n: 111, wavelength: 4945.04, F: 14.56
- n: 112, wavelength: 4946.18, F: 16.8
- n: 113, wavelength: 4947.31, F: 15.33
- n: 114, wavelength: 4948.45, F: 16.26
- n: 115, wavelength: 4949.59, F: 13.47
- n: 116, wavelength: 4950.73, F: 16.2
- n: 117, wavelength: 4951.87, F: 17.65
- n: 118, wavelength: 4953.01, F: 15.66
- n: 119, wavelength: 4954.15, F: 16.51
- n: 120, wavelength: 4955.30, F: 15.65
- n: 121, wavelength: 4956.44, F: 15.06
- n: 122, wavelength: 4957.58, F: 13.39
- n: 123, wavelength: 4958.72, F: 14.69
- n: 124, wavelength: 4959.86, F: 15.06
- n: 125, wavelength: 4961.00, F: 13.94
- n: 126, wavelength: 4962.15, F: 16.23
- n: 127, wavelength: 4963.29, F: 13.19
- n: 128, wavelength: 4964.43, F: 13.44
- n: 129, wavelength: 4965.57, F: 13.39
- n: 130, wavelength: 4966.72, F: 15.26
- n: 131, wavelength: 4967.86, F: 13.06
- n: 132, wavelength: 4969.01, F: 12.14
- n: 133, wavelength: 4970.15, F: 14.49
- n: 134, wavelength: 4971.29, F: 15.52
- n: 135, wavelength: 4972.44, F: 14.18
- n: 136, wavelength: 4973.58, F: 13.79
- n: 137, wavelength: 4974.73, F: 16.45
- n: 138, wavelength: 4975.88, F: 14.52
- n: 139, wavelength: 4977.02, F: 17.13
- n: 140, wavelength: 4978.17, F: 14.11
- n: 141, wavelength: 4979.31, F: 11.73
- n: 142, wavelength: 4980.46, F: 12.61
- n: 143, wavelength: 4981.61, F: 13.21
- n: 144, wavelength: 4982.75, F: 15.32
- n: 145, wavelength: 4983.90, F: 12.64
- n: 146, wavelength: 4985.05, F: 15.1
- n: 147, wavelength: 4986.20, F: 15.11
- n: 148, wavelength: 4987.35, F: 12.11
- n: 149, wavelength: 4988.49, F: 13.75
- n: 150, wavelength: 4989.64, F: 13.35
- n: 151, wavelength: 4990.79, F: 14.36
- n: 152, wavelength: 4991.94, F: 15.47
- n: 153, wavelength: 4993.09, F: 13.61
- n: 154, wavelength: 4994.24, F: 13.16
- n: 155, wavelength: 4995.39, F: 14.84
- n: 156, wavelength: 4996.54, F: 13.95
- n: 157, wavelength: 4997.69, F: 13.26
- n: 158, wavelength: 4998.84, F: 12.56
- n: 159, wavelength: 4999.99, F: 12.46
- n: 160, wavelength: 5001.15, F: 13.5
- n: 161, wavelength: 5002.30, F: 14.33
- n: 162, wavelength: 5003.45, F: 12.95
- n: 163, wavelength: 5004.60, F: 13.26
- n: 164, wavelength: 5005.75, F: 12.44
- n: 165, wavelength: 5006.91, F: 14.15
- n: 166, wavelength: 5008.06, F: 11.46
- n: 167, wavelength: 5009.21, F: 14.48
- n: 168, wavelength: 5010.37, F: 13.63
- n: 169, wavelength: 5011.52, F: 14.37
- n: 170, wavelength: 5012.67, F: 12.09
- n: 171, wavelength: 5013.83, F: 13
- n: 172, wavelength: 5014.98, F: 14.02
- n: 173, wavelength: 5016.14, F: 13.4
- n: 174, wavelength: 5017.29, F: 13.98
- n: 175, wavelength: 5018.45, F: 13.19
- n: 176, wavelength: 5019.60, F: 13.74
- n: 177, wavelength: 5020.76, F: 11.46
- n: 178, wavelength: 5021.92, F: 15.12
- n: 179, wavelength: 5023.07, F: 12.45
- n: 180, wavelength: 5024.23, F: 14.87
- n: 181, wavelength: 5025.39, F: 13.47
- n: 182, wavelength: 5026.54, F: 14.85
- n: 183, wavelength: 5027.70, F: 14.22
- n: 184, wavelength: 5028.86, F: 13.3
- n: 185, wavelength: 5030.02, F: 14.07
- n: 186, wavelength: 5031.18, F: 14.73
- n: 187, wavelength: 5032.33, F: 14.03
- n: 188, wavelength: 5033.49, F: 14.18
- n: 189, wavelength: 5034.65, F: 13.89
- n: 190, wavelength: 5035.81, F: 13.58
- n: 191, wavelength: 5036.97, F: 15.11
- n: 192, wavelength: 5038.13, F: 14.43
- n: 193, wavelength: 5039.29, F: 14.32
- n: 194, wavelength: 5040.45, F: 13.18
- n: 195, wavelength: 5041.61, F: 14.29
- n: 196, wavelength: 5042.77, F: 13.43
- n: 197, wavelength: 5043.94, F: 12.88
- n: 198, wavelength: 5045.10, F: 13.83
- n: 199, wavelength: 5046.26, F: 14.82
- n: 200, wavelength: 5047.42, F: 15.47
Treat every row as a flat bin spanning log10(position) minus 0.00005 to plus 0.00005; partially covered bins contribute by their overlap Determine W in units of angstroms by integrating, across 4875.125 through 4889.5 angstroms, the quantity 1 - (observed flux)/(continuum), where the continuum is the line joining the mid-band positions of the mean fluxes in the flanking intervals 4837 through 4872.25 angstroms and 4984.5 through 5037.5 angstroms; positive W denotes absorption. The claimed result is -0.7 angstroms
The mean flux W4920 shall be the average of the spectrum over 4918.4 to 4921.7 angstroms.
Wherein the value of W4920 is 13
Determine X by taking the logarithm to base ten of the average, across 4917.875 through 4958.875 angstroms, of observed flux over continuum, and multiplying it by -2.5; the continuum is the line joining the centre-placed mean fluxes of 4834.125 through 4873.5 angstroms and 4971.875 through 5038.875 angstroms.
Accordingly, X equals -0.09 mag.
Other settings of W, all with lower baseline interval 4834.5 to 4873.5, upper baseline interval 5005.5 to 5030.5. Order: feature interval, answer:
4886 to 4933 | -3.3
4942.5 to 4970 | -2.3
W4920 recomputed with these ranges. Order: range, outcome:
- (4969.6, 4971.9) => 15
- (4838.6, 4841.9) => 14.4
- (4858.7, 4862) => 15.7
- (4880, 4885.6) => 15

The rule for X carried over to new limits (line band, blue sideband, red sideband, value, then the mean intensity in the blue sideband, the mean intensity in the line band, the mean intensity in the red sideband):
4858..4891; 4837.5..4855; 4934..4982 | 0.040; 14.3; 13.9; 14.7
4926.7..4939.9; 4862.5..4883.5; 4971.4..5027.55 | -0.105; 13.6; 15.1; 13.7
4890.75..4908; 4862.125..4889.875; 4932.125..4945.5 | -0.083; 13.8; 15.2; 14.7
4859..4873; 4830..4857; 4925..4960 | 0.106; 14.4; 13.2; 15.3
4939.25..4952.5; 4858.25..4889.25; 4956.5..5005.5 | -0.101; 13.9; 15.3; 14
